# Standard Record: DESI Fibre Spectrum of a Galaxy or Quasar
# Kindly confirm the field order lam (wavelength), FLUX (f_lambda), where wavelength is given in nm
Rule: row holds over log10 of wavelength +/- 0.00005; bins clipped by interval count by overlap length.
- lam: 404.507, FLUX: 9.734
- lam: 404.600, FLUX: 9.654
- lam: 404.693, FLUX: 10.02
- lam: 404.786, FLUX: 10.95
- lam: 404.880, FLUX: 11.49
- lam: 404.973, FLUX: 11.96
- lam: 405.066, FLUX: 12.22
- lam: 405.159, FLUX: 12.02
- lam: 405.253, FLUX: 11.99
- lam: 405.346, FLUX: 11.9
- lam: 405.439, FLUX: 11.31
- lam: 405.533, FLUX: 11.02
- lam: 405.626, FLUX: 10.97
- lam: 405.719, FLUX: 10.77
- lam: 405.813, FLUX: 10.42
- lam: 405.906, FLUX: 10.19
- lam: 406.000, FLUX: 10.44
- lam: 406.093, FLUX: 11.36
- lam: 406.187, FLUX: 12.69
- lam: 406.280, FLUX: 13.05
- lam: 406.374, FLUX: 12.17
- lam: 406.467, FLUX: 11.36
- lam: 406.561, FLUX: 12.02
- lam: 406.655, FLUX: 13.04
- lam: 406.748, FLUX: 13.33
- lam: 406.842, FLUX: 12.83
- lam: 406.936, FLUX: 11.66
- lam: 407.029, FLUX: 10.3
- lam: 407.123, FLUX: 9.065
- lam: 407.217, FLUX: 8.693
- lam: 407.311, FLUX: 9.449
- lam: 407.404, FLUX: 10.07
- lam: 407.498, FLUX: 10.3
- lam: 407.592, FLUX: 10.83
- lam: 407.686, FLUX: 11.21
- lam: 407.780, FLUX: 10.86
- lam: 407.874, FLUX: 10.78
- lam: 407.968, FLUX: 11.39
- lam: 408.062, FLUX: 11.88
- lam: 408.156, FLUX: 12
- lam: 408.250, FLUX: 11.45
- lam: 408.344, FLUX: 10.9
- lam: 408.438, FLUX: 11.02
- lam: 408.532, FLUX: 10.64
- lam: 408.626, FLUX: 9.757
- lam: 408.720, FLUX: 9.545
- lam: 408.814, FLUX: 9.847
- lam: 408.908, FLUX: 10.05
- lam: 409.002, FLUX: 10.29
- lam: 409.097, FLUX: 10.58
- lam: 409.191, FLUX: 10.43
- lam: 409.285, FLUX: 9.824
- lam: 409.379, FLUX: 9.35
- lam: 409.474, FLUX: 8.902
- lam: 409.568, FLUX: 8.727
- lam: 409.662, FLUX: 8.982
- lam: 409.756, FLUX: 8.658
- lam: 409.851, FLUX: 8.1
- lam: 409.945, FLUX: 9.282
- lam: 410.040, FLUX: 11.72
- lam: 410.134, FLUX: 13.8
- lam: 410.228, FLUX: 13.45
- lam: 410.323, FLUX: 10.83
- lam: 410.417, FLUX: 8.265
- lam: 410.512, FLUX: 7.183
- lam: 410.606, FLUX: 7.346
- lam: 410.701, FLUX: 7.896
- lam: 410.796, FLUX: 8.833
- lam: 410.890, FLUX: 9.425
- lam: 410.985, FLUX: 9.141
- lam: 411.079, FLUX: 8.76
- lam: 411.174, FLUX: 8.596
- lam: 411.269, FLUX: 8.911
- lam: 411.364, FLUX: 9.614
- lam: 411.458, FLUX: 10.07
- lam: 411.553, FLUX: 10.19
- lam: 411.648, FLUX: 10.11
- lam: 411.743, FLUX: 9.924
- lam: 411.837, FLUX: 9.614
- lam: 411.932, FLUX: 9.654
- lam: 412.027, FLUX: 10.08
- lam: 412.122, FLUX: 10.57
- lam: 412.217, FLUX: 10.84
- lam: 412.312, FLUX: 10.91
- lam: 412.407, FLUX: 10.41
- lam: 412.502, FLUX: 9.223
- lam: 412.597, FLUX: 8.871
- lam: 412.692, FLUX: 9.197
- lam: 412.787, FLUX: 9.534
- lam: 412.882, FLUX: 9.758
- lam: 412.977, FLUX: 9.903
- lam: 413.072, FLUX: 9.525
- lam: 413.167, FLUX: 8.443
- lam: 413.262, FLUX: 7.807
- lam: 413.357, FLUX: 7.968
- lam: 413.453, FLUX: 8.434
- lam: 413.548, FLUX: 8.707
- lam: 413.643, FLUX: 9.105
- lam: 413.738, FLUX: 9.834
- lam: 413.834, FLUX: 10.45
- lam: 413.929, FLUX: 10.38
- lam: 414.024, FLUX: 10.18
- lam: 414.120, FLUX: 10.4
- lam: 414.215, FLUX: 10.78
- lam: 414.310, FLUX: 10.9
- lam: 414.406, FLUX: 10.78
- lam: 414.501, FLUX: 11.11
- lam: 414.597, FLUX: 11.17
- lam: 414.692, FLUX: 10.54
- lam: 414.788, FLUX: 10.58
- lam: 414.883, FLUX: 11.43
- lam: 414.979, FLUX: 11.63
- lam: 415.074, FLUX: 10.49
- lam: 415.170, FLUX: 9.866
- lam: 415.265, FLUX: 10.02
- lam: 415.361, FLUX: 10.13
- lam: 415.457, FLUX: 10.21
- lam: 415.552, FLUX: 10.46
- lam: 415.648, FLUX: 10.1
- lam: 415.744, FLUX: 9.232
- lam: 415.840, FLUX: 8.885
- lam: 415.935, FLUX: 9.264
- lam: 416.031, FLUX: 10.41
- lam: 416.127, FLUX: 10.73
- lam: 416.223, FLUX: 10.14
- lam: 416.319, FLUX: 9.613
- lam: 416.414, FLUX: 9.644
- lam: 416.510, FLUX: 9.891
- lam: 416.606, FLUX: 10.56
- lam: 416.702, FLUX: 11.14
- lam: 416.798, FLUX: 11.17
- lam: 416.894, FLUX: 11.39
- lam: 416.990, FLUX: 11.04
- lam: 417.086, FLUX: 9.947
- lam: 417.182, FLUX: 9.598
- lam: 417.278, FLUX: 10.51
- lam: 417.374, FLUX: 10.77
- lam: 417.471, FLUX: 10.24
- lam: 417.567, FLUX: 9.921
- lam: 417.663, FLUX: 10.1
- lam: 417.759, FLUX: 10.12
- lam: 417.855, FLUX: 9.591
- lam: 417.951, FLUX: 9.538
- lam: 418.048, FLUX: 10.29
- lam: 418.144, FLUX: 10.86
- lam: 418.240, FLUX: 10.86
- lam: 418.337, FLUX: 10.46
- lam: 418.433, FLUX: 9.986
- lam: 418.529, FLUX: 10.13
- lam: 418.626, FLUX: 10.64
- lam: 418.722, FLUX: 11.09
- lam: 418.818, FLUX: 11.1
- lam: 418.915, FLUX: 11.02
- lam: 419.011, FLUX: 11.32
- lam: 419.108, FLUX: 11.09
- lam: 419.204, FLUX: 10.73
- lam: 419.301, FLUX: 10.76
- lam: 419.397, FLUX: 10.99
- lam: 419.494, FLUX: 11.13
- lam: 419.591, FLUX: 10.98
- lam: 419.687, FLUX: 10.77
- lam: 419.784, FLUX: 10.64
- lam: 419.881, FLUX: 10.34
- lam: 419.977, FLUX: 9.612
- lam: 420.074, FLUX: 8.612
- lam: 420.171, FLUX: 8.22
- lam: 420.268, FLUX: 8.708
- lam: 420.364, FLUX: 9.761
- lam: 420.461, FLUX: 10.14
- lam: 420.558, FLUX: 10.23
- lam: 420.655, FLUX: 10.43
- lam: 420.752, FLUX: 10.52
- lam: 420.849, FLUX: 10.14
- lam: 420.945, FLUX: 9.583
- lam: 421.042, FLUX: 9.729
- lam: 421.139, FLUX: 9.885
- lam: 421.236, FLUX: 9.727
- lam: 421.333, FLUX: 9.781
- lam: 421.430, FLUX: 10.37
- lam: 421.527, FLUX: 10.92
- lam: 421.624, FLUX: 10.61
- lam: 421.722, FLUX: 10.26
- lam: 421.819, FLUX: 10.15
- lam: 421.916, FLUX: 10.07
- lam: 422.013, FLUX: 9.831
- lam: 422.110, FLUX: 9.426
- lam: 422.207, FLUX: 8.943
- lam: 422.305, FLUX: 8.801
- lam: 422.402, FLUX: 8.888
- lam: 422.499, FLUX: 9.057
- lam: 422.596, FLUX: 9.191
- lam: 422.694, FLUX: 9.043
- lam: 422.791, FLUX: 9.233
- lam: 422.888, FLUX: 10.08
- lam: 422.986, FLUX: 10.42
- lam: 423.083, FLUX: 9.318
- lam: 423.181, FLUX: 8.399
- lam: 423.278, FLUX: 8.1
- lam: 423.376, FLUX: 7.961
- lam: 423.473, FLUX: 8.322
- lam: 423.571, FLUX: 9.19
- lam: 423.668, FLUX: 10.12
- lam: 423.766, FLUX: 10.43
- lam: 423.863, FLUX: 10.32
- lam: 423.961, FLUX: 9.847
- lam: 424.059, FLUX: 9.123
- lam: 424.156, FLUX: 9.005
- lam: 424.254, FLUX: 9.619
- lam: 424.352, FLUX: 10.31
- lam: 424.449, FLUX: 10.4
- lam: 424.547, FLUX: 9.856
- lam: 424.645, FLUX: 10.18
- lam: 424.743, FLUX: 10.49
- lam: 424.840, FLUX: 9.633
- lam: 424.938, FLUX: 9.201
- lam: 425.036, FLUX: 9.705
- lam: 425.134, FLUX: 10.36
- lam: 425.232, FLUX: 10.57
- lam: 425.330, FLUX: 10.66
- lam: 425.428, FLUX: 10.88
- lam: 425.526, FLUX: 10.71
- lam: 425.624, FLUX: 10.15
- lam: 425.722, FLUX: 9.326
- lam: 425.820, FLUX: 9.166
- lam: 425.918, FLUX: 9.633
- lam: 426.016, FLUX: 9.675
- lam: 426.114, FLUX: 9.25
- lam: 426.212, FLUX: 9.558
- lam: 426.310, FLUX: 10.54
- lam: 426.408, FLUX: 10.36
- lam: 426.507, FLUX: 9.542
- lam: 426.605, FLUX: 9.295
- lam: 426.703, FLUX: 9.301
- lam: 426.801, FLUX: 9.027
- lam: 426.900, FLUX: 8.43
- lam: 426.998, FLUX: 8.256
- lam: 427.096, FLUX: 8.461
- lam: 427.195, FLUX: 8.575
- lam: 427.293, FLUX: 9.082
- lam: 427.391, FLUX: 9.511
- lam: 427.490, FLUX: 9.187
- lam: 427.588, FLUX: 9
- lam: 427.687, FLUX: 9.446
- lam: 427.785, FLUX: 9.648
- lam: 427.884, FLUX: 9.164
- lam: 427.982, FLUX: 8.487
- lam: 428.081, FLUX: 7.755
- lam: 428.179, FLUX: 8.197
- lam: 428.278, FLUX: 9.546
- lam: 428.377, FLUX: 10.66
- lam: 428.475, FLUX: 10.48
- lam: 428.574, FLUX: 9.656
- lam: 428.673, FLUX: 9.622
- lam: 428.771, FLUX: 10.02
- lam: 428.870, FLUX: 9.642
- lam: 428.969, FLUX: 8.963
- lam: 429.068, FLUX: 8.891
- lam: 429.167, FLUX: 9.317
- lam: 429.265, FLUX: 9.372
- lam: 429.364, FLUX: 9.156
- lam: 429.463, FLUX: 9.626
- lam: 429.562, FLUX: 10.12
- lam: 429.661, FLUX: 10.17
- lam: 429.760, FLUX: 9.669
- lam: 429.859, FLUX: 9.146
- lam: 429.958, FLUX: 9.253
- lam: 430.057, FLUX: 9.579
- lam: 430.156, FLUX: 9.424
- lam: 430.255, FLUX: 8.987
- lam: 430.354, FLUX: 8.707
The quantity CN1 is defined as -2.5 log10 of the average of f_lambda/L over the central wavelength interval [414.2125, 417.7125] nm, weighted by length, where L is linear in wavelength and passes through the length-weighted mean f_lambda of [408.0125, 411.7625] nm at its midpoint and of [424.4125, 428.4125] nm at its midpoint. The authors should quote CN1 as -0.07 mag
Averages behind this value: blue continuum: 9.86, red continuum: 9.52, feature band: 10.4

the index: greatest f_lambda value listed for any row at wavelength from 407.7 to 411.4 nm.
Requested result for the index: 13.8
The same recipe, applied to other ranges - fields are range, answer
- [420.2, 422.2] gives 10.92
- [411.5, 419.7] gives 11.63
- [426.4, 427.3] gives 10.36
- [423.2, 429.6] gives 10.88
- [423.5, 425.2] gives 10.49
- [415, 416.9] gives 11.39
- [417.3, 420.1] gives 11.32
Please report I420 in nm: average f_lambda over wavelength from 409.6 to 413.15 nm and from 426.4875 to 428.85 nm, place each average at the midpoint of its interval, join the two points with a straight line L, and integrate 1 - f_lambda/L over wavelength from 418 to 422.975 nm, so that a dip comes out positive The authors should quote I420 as -0.38 nm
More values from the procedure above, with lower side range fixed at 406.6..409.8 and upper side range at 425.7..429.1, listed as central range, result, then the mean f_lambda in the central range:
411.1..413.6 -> 0.18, 9.48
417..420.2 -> -0.17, 10.4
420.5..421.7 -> -0.06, 10.2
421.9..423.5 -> 0.08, 9.12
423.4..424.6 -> -0.02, 9.68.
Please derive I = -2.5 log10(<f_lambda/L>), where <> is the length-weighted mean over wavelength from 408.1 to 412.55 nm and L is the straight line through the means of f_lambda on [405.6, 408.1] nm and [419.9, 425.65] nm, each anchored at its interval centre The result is 0.10 mag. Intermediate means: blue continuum 11.1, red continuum 9.72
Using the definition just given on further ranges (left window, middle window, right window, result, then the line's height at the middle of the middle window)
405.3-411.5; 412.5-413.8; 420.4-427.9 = 0.13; 10.2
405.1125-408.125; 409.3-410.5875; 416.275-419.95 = 0.13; 11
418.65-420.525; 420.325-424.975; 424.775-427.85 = 0.03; 10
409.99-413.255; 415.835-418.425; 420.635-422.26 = -0.04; 9.87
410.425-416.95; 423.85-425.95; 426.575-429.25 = -0.07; 9.31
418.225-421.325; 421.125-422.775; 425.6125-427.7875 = 0.03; 9.97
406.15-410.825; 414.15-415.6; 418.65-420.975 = -0.03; 10.4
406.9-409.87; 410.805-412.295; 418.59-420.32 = 0.06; 10.3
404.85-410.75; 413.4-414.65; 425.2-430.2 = 0.02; 10.3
